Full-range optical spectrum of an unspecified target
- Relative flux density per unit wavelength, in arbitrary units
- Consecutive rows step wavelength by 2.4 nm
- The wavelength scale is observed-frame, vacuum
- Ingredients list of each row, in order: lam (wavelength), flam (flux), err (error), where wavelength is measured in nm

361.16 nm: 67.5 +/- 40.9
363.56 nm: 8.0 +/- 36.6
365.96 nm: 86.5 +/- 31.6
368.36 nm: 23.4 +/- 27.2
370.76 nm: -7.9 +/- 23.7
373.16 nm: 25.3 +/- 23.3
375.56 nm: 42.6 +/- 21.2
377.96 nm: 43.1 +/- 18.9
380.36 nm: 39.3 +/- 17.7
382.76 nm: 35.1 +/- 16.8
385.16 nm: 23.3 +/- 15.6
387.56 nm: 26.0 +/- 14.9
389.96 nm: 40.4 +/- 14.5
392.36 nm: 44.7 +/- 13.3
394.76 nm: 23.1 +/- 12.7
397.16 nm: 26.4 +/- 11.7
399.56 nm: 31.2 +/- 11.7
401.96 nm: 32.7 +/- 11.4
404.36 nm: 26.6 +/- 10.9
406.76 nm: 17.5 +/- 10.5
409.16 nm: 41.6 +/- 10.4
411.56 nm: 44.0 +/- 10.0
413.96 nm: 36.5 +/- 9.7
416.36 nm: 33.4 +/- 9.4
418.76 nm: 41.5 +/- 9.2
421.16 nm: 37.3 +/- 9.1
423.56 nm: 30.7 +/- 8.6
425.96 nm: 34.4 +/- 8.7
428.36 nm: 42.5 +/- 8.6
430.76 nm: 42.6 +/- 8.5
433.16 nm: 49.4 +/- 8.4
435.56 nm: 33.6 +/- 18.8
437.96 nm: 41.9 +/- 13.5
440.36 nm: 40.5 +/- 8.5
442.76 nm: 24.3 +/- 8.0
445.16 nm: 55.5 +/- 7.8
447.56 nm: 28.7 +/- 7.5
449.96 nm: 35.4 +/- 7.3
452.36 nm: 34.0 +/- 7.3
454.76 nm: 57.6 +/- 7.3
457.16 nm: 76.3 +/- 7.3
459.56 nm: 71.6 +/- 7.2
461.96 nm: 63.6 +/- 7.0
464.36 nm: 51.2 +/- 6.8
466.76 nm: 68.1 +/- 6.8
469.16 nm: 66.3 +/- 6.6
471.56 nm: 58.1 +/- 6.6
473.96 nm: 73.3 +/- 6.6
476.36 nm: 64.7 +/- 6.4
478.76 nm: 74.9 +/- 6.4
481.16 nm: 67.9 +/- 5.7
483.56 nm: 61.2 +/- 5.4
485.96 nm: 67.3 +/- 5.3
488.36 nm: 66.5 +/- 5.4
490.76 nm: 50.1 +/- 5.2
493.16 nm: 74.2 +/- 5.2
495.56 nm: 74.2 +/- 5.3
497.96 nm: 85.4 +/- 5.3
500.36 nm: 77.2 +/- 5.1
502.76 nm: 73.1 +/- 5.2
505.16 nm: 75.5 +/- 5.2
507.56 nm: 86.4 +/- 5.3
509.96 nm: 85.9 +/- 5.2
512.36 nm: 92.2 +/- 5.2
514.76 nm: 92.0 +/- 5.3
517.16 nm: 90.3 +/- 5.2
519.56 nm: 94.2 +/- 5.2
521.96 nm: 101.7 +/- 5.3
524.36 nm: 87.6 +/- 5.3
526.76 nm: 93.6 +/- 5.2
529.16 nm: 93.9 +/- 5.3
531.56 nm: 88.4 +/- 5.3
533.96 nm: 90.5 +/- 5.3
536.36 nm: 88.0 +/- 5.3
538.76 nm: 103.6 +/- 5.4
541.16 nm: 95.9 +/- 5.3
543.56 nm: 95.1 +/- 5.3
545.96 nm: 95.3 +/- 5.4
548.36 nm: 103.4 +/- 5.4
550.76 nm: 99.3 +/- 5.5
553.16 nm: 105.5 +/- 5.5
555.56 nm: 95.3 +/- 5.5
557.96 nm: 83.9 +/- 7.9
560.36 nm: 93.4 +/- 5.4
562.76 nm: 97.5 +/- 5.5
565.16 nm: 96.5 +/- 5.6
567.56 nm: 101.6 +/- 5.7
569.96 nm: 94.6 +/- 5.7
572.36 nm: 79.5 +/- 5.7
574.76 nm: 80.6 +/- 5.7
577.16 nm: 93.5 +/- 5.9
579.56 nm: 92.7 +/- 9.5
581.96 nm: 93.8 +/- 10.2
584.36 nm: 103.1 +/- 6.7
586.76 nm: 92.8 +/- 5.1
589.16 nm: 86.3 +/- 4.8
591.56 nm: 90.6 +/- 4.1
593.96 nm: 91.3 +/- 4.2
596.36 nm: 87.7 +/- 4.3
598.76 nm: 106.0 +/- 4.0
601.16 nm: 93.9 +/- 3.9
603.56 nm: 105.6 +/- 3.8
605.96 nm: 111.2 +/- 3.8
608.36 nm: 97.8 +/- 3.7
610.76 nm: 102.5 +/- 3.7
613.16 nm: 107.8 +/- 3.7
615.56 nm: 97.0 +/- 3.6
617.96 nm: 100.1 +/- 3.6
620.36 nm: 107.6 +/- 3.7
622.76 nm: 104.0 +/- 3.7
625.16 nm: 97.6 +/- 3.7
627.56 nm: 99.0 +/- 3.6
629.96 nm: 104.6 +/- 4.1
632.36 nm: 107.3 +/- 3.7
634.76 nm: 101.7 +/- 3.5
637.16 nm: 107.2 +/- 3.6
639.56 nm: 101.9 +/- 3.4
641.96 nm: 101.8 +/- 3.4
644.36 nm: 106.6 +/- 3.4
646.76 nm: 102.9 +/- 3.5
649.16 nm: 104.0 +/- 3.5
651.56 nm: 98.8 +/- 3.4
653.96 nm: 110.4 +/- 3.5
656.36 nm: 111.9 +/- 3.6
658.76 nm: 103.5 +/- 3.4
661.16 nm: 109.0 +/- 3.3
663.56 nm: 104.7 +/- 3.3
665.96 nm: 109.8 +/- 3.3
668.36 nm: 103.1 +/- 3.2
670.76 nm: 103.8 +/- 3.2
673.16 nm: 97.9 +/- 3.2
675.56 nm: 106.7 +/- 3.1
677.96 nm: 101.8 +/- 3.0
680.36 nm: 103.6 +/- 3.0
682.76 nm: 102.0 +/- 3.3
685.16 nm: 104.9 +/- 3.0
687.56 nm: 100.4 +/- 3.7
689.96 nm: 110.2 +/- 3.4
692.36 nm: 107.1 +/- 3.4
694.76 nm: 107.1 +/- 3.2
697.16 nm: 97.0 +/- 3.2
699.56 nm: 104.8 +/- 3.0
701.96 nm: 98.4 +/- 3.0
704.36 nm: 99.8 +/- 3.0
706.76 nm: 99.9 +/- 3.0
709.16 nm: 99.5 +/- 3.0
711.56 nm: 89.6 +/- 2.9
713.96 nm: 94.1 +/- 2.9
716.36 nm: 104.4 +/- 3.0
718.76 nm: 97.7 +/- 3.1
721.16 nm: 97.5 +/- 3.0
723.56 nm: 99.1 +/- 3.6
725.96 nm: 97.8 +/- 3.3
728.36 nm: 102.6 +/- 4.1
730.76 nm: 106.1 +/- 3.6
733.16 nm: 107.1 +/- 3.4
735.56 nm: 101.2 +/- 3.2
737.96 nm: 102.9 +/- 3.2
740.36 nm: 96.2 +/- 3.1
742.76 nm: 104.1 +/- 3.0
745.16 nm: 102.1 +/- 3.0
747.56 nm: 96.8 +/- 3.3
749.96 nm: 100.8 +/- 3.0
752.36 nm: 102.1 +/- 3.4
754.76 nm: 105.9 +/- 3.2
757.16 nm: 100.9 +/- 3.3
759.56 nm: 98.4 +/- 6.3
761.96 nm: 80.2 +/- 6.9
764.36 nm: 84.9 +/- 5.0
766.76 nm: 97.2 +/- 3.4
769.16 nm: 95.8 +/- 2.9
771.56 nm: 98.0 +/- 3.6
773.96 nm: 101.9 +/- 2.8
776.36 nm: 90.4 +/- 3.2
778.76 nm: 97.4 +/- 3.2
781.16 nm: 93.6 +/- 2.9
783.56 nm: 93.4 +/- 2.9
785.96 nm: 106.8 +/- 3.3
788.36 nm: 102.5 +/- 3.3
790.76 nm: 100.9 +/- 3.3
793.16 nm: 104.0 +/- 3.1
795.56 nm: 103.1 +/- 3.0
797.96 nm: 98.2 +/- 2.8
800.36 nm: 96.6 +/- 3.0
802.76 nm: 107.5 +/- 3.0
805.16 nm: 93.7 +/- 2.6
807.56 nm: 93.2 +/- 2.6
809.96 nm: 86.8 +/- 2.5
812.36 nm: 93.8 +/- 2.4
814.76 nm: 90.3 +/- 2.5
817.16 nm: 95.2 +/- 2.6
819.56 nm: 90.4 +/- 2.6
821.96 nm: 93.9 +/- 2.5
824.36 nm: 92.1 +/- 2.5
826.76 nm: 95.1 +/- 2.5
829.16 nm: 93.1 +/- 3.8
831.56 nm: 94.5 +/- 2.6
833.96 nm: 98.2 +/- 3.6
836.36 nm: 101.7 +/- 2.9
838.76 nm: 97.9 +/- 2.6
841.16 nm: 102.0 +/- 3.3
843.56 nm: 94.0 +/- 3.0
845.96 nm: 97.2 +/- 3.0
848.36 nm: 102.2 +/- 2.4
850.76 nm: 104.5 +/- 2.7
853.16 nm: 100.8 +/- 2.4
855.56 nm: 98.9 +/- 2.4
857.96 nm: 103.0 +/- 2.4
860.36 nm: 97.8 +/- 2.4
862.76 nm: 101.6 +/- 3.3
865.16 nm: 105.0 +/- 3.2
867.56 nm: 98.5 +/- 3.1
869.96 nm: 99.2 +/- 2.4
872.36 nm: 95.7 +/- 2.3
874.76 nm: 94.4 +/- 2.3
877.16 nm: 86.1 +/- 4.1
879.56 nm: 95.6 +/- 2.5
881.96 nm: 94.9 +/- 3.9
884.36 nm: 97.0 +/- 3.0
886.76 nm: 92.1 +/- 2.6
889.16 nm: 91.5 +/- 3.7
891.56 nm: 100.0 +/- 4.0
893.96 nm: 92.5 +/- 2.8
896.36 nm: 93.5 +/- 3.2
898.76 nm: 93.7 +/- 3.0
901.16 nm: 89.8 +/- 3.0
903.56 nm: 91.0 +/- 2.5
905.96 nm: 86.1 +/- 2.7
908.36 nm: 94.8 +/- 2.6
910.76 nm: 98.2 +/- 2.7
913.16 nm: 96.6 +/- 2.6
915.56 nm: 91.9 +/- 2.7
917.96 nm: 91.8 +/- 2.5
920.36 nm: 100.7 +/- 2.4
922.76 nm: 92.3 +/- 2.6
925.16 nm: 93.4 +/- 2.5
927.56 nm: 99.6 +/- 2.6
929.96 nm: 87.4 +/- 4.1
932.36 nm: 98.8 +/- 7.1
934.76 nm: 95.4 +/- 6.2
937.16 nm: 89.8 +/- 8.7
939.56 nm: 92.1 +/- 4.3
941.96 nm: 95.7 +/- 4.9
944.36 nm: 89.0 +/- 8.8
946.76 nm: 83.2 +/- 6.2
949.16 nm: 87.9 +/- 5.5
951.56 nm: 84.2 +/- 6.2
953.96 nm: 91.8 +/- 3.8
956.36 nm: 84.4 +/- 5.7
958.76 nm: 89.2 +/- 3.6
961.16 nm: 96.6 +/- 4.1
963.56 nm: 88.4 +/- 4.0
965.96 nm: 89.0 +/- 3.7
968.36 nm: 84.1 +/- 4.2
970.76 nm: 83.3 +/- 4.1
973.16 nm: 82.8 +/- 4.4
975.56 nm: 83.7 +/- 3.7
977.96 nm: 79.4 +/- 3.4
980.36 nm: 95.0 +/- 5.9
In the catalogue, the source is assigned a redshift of 0.14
